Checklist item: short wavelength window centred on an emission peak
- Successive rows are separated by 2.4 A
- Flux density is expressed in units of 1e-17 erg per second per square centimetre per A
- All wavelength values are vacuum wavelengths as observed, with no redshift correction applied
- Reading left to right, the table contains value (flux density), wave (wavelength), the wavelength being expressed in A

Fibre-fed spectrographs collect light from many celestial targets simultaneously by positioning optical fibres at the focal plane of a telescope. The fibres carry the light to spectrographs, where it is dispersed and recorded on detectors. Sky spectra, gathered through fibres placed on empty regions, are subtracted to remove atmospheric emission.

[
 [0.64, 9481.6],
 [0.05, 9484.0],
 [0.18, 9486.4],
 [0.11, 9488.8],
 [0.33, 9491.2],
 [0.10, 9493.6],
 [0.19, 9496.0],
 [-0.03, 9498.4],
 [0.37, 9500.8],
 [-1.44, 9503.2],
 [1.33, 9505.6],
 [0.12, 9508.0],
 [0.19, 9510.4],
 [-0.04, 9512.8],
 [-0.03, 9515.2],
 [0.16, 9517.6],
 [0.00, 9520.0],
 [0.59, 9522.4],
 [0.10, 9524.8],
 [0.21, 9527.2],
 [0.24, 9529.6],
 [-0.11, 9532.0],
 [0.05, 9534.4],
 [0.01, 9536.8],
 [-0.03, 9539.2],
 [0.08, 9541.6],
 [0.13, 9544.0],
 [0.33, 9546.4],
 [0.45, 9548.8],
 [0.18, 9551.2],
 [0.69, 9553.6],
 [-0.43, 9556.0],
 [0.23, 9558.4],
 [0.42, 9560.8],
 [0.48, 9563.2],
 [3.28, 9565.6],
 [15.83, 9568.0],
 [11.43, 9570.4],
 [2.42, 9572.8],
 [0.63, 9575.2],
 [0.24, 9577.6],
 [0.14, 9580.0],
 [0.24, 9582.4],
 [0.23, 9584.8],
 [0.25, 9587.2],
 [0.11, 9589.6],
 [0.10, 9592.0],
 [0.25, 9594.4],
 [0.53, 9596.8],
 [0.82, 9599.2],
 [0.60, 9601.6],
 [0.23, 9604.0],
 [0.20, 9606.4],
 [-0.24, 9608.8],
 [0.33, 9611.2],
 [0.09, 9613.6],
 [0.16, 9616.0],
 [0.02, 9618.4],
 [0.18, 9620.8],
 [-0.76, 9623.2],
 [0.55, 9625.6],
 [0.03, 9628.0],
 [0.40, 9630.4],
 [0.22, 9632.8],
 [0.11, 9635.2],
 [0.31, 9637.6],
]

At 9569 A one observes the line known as H-alpha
